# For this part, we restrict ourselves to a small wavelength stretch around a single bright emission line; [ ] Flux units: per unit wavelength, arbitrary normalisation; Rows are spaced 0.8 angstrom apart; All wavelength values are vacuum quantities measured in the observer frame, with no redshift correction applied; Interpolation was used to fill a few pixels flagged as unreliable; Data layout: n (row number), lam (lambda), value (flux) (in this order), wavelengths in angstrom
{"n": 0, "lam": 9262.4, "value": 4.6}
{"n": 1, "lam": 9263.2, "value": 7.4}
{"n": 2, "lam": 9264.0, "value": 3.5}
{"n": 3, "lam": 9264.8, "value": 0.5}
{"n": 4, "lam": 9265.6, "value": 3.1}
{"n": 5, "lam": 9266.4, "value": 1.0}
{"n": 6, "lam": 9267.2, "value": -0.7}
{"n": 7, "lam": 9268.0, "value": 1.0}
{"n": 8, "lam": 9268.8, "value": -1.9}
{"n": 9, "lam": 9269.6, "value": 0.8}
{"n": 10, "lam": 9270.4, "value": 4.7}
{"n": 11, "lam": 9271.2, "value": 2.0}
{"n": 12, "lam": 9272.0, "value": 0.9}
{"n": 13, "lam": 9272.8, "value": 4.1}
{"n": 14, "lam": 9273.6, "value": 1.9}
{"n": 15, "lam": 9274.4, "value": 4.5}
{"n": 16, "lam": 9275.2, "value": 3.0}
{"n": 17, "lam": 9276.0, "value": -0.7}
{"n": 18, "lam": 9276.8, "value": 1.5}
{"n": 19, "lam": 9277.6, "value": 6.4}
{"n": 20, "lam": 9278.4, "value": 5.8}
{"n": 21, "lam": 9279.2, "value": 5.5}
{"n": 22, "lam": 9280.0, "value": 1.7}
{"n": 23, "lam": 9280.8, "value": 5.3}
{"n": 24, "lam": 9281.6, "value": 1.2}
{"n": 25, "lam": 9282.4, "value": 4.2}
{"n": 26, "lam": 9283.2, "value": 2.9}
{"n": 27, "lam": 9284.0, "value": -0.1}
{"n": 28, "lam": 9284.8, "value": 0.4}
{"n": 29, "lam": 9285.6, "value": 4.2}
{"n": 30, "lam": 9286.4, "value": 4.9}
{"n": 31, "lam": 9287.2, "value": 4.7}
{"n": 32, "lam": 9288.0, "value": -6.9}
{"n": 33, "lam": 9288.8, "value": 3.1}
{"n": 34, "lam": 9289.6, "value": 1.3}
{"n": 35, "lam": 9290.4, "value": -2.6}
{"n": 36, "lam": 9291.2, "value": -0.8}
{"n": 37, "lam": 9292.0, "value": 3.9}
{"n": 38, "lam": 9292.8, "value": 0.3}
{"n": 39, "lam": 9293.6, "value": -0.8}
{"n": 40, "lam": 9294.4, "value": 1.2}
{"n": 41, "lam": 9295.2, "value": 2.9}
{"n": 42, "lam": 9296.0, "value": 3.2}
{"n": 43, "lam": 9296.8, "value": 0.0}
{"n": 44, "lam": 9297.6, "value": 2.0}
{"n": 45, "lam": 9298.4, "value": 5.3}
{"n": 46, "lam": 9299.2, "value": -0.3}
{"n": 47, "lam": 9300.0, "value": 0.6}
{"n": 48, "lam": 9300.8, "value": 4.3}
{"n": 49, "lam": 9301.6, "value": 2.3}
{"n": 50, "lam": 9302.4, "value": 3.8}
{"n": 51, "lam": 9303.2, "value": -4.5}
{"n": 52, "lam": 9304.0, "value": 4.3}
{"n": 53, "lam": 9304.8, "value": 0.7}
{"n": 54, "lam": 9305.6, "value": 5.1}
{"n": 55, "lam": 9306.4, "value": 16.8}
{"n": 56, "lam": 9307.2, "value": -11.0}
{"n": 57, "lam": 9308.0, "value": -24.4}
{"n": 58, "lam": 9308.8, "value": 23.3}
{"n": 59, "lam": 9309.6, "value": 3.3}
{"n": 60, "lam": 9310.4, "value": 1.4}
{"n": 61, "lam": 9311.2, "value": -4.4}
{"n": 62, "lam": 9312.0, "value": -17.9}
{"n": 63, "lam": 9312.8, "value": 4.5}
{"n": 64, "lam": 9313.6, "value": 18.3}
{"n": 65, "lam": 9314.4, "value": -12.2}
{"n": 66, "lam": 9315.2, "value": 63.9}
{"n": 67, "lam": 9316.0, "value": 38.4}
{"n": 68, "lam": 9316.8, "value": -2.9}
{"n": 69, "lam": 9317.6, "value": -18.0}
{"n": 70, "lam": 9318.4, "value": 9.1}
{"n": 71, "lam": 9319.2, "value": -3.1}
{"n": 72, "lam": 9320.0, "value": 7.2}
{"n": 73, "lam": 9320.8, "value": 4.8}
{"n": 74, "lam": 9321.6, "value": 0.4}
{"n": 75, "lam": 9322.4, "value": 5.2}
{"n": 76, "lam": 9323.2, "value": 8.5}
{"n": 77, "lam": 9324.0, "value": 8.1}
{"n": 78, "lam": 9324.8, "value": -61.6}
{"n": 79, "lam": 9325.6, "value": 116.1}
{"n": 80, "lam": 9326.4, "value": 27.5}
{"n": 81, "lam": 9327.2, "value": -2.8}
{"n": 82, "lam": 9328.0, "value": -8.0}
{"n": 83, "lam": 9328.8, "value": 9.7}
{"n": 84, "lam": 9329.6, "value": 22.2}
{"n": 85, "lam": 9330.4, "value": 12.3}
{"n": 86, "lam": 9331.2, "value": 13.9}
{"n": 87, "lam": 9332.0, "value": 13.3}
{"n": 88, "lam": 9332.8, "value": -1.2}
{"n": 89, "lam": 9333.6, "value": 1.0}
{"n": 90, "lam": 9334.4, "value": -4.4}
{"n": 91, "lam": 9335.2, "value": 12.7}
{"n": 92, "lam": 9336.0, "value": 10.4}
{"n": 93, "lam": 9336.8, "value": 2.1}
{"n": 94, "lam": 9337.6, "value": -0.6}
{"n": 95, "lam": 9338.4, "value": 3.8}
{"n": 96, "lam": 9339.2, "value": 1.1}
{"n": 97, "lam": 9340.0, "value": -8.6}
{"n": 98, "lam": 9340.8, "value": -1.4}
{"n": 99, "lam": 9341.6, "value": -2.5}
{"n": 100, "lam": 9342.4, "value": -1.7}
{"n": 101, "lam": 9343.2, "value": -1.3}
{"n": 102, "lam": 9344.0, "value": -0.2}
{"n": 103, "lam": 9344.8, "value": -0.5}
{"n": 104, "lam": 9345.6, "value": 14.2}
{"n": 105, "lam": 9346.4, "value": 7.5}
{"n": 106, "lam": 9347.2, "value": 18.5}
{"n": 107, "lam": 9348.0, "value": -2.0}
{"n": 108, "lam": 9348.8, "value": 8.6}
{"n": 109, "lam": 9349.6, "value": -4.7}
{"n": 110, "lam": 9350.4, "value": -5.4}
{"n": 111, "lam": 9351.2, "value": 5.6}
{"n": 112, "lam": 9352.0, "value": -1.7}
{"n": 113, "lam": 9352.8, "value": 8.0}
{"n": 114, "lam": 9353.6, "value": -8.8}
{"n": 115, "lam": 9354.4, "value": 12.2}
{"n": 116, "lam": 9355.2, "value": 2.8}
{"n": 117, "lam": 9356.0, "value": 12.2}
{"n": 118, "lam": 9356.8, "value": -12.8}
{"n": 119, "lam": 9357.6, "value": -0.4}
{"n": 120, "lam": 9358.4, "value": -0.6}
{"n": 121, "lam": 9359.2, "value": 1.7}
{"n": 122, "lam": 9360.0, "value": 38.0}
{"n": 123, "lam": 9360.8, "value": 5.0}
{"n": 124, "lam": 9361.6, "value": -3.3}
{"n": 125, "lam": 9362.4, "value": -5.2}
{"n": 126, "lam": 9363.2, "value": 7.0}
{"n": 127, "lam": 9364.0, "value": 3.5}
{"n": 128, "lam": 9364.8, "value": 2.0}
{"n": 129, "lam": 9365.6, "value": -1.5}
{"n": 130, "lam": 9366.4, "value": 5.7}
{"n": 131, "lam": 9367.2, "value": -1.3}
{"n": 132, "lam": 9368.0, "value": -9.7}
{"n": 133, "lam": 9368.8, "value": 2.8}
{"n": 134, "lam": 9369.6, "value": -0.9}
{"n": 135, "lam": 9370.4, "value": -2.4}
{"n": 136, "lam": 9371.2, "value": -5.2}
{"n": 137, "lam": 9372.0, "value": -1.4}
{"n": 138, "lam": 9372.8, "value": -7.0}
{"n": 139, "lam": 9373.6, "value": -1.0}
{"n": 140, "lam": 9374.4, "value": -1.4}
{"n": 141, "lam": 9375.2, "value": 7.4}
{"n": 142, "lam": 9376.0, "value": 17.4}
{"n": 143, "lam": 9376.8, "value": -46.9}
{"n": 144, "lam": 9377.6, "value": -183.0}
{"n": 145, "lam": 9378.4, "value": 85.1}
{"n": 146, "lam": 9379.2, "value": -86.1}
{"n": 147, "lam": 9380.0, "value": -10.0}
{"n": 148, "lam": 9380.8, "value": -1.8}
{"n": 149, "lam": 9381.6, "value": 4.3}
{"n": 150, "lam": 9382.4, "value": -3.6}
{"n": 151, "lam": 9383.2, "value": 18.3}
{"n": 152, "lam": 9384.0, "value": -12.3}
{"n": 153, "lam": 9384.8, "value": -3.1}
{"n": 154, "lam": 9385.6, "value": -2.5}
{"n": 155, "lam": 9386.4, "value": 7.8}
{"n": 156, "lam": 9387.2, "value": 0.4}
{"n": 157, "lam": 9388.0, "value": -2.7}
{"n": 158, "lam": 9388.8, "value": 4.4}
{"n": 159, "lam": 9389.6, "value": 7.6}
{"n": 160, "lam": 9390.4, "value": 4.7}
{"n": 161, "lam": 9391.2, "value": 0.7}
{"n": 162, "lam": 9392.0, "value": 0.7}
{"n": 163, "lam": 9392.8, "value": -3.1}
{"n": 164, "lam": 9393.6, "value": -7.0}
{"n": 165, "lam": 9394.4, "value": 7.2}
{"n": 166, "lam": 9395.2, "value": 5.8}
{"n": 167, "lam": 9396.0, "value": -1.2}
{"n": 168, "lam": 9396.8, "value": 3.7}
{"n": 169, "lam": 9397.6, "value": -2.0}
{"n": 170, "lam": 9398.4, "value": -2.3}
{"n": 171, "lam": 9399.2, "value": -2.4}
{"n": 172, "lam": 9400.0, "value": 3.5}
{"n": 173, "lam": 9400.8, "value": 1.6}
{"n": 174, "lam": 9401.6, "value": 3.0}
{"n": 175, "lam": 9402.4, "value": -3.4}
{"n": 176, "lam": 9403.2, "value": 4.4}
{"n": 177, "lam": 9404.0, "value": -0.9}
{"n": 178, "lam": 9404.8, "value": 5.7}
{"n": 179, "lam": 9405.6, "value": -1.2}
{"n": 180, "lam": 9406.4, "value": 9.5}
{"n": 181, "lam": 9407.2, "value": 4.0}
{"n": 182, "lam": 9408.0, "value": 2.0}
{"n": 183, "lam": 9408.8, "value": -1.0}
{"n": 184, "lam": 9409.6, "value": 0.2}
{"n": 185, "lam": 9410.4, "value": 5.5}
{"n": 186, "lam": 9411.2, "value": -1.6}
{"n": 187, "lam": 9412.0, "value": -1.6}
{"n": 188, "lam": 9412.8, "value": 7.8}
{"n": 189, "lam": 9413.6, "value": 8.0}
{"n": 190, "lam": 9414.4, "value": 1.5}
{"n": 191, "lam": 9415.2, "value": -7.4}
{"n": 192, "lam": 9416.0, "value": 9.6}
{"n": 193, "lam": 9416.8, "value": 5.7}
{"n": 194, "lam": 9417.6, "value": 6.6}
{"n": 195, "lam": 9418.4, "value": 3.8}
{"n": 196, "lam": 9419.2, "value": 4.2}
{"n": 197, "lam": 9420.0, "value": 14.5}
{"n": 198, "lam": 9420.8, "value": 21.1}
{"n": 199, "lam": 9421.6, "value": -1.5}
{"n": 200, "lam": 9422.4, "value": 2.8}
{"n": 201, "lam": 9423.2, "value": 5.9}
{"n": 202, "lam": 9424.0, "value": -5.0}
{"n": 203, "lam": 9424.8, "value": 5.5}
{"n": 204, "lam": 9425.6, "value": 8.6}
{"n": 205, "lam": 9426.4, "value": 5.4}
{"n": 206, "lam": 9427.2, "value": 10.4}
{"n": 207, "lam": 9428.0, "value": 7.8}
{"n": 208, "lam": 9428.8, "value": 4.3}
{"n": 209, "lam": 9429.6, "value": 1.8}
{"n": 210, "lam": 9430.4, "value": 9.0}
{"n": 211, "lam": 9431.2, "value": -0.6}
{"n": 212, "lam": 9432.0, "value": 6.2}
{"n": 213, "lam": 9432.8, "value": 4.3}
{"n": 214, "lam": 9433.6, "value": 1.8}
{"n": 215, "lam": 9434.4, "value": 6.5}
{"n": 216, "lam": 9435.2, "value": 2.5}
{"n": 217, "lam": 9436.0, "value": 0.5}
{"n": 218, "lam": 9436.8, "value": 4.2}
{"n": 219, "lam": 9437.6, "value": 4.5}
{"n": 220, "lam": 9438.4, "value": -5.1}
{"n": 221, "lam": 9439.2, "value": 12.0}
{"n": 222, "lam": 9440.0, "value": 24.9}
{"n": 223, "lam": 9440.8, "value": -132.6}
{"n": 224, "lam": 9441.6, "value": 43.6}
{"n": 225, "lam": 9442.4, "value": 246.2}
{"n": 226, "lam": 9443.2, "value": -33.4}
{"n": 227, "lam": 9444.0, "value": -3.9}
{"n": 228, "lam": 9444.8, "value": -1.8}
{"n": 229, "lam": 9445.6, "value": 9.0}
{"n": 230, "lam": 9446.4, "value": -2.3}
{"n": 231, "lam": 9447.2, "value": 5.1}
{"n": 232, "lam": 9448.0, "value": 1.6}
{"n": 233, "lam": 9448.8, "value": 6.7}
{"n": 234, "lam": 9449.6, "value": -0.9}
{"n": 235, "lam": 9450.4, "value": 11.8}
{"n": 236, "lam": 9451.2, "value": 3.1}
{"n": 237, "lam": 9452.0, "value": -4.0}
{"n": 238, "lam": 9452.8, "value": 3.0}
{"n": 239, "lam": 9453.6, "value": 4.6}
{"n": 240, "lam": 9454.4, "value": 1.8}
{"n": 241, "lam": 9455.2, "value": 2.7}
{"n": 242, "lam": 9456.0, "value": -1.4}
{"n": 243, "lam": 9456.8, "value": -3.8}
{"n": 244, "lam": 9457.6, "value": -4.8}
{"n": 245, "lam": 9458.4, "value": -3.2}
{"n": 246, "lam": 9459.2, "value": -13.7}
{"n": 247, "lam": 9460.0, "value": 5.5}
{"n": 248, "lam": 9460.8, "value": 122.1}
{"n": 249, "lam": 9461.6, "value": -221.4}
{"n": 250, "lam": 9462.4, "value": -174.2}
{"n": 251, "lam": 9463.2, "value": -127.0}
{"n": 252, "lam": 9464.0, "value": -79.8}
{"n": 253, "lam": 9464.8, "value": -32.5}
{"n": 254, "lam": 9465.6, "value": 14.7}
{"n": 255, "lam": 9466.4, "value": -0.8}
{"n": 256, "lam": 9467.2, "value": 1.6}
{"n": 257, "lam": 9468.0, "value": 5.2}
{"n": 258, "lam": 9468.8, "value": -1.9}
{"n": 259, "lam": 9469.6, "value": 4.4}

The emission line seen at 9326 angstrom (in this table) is [O III] 5007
